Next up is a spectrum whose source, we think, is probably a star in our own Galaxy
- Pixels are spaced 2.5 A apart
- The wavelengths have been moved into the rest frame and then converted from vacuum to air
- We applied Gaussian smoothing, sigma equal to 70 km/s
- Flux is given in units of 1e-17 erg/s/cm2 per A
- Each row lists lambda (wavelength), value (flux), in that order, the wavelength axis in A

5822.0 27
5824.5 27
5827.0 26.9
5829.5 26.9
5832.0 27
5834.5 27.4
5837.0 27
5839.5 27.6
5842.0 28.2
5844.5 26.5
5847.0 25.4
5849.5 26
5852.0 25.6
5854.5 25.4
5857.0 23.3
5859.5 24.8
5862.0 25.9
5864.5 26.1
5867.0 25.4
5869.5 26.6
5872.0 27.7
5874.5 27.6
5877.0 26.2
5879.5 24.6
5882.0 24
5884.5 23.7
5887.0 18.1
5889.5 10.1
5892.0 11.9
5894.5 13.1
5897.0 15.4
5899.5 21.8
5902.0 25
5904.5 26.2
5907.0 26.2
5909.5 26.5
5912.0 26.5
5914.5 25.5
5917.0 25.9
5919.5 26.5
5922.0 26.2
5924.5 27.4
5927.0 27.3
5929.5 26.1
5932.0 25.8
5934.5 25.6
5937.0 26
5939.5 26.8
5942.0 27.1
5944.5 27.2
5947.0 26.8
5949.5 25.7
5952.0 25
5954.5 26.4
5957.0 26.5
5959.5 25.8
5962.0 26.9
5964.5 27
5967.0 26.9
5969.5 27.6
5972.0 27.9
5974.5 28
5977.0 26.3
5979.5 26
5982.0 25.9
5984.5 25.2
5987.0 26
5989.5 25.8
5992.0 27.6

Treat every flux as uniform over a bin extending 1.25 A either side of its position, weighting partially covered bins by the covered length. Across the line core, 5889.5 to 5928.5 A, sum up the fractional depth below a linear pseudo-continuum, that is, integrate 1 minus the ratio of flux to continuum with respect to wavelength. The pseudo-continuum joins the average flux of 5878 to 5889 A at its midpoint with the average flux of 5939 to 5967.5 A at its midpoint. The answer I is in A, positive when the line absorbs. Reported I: 1.1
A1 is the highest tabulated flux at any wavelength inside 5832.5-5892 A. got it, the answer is 28.2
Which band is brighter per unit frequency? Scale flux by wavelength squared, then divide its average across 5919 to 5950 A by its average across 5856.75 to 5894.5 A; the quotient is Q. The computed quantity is 1.2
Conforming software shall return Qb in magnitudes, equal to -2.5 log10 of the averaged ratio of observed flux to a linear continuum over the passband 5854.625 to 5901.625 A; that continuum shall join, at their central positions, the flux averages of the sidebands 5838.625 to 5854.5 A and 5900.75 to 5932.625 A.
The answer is 0.19 mag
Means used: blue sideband 26.4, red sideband 26.2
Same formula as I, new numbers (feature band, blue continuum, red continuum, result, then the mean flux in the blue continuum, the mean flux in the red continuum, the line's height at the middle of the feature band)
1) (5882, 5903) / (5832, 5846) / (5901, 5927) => 7.0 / 27.3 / 26.3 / 26.5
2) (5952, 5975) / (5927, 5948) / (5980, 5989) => -0.7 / 26.5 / 25.7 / 26.1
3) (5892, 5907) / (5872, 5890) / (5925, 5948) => 2.6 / 22.9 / 26.5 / 24.1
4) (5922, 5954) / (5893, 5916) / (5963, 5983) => -2.0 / 22.8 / 27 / 24.8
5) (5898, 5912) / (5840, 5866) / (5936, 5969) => 0.6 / 25.8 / 26.5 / 26.2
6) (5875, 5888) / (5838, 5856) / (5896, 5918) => 0.8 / 26.4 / 24.4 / 25.2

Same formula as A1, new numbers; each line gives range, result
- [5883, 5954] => 27.4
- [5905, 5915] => 26.5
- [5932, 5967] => 27.2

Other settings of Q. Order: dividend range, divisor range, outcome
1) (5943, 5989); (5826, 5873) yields 1.05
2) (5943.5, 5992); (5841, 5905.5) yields 1.18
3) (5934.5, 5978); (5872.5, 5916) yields 1.24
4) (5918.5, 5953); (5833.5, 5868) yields 1.04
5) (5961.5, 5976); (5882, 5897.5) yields 1.75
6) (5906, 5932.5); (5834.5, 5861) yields 1.04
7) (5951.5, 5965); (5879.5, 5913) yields 1.29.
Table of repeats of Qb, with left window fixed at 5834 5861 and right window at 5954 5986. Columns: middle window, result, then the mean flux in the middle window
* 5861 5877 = -0.01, 26.5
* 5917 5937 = 0.00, 26.4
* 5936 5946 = -0.01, 26.8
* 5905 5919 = 0.01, 26.1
